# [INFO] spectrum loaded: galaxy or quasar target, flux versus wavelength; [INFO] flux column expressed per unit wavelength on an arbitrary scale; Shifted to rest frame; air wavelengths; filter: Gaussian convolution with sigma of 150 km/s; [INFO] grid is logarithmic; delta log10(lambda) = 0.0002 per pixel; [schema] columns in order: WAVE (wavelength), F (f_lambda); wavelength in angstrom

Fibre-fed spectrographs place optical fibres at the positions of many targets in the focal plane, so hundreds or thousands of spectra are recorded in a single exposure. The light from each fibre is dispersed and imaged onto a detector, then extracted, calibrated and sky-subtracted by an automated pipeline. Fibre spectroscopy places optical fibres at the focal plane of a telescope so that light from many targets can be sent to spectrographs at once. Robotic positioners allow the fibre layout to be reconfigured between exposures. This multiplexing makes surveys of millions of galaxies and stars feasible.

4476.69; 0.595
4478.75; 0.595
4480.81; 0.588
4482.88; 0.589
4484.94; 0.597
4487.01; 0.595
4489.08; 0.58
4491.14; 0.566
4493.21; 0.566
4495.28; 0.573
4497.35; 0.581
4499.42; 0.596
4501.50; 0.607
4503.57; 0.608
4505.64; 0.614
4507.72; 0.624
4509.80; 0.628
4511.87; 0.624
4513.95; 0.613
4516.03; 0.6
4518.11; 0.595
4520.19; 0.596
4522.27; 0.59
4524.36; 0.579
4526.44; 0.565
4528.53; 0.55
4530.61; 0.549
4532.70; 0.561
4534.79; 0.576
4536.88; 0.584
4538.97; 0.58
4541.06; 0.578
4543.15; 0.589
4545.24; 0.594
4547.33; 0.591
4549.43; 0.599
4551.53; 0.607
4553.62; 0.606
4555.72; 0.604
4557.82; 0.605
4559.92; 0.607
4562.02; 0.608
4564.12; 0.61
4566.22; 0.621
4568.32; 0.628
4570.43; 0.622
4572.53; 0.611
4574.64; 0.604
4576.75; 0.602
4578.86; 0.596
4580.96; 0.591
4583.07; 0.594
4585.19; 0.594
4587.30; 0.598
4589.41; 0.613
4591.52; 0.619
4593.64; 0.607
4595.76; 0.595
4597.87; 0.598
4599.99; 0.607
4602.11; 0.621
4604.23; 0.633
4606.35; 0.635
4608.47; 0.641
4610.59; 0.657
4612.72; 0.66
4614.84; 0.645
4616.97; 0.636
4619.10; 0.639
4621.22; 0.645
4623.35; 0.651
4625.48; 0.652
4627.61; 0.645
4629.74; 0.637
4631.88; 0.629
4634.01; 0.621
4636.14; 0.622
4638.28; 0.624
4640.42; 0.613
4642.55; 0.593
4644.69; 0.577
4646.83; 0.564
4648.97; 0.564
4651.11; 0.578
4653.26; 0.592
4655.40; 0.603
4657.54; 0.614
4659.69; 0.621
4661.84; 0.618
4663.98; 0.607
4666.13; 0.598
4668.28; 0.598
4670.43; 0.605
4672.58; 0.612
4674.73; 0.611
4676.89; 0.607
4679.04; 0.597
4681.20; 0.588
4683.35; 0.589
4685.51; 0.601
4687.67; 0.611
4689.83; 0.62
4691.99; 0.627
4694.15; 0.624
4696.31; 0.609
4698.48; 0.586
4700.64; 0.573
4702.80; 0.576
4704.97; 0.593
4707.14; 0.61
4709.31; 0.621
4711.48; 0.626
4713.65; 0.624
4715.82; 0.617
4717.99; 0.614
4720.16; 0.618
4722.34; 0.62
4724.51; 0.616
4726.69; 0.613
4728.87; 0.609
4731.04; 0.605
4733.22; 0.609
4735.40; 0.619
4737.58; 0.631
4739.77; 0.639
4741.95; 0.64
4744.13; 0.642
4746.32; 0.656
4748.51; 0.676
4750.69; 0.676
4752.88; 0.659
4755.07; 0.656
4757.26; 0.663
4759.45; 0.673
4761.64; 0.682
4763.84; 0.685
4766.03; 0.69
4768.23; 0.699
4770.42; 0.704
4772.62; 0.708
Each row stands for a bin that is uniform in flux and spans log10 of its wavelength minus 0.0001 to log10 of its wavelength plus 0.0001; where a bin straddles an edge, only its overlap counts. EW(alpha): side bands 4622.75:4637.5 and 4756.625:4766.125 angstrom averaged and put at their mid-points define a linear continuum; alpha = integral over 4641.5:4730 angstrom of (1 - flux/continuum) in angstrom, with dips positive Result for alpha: 6.8 angstrom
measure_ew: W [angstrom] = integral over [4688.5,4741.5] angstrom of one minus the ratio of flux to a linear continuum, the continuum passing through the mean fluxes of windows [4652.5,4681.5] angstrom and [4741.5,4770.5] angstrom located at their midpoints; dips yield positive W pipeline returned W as 2.33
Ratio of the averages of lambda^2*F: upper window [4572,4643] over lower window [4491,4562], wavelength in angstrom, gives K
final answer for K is 1.09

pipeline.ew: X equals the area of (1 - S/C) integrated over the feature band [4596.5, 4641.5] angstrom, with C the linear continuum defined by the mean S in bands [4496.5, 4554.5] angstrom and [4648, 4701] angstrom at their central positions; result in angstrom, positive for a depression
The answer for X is -2.6 angstrom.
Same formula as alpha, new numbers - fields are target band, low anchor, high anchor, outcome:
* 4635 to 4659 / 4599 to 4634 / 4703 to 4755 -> 1.5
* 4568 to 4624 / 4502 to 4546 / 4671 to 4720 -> -2.1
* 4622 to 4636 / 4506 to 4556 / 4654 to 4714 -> -0.9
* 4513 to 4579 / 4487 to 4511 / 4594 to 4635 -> 1.8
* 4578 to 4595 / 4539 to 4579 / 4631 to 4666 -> 0.1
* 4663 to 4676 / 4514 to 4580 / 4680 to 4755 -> 0.1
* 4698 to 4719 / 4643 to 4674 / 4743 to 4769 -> 1.0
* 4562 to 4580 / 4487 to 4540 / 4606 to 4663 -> -0.2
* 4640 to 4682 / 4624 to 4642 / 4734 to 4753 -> 2.4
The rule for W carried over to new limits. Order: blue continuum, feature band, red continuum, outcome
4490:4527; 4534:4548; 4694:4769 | 0.40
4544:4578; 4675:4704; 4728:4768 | 1.68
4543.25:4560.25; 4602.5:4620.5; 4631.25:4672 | -1.23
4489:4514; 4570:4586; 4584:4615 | 0.39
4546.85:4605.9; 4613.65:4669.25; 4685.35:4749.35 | -0.27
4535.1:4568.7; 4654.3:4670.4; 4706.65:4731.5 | 0.07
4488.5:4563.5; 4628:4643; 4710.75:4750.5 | -0.27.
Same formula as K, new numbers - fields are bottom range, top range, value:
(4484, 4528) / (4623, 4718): 1.10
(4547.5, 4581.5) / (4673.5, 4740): 1.07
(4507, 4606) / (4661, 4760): 1.10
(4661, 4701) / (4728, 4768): 1.11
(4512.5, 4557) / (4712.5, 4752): 1.17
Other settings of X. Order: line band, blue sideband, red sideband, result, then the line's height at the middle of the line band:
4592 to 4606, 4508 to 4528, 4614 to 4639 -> 0.3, 0.627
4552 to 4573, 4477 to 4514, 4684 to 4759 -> -0.3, 0.604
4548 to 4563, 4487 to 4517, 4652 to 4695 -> -0.1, 0.601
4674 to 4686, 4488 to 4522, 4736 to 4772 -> 0.9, 0.646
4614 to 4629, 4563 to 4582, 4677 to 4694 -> -0.9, 0.608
